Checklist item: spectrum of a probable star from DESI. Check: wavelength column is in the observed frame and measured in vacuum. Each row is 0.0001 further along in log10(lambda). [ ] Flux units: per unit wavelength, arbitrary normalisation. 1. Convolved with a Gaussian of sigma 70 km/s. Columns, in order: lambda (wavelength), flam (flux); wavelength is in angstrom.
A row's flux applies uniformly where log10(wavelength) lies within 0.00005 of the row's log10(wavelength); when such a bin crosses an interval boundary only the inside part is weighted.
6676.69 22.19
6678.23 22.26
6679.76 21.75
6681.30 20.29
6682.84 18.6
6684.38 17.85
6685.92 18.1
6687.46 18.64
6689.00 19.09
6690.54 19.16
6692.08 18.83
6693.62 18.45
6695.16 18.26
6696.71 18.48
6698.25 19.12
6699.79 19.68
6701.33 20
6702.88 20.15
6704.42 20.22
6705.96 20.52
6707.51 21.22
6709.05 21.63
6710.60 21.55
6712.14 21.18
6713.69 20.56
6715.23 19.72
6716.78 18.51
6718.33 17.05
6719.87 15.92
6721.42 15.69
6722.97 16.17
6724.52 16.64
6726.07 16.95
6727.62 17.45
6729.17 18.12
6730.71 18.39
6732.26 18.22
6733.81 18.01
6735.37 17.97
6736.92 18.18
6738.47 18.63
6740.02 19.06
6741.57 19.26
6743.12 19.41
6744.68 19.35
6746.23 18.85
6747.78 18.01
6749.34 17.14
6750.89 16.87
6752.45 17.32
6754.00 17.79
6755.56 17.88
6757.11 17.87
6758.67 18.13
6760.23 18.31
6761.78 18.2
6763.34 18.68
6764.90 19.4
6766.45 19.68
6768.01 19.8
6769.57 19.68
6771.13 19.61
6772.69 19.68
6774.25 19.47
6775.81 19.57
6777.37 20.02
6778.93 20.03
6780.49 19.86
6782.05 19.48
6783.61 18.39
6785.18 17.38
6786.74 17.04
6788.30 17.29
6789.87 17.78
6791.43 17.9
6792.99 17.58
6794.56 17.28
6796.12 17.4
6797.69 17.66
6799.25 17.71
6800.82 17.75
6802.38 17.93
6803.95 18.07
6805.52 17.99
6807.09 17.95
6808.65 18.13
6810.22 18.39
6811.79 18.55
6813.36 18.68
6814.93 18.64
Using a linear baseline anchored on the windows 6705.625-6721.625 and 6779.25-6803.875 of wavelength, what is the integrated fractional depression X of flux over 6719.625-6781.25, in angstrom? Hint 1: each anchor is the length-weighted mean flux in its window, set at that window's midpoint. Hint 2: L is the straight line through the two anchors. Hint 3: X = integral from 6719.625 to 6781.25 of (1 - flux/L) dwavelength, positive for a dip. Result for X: 1.1 angstrom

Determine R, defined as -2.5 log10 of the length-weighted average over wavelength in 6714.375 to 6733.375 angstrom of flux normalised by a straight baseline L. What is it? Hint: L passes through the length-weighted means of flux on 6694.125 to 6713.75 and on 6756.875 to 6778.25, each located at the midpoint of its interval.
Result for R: 0.141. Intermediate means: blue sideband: 20.2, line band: 17.4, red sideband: 19.2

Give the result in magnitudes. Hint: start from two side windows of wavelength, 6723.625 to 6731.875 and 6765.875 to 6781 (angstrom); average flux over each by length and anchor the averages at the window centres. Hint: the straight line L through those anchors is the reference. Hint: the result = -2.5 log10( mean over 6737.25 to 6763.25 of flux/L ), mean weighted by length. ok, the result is 0.02 mag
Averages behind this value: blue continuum 17.5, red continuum 19.7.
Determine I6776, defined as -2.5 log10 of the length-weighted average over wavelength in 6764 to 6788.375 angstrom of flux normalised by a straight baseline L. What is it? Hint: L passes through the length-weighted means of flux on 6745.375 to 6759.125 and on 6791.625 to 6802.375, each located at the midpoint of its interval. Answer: -0.09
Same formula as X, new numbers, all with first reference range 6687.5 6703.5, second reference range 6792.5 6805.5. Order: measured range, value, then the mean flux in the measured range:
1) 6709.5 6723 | 0.1 angstrom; 18.7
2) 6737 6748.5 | -0.3 angstrom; 18.9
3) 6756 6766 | -0.1 angstrom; 18.5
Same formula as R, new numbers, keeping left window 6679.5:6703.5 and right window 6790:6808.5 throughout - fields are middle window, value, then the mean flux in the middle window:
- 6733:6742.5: 0.00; 18.5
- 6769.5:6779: -0.09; 19.7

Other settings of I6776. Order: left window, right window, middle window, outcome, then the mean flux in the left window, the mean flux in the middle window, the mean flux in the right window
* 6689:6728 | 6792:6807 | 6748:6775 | -0.02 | 18.9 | 18.5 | 17.7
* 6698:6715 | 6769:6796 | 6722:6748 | 0.10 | 20.6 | 18.1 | 18.7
